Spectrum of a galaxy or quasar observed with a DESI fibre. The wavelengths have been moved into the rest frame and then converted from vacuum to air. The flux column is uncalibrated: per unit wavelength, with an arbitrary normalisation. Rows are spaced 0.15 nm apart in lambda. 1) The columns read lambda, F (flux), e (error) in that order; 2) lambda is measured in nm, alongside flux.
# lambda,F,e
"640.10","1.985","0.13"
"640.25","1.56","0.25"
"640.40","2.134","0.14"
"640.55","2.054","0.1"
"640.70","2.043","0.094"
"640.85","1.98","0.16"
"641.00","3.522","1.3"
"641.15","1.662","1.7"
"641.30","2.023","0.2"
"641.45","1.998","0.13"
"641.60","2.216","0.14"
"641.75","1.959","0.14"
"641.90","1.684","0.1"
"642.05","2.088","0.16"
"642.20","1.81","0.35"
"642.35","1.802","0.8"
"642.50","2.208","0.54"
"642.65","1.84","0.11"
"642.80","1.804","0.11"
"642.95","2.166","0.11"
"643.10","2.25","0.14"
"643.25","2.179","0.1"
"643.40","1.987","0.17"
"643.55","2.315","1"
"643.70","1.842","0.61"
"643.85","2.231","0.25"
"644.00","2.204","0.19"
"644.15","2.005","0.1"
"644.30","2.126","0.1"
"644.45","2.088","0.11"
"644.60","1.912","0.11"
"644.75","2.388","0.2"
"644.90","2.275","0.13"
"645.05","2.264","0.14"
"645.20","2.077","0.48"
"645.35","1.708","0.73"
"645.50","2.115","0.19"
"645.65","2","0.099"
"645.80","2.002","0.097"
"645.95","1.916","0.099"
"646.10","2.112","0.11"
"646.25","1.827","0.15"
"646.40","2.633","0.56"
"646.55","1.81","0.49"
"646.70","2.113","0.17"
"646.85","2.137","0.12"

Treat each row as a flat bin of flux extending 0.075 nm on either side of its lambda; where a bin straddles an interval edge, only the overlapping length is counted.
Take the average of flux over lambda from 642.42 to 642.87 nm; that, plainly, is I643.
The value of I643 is 1.95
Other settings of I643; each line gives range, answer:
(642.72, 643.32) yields 2.1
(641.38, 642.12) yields 1.99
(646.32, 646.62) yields 2.22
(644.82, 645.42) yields 2.09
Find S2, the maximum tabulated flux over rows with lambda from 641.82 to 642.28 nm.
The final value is 2.088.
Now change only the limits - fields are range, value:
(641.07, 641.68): 2.216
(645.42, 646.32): 2.115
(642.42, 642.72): 2.208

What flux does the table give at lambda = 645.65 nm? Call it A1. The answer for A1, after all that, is 2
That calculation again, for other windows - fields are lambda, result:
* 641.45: 1.998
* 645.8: 2.002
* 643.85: 2.231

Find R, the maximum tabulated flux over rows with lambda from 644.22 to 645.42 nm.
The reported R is 2.388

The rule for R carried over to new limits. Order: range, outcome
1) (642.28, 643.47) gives 2.25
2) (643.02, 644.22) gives 2.315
